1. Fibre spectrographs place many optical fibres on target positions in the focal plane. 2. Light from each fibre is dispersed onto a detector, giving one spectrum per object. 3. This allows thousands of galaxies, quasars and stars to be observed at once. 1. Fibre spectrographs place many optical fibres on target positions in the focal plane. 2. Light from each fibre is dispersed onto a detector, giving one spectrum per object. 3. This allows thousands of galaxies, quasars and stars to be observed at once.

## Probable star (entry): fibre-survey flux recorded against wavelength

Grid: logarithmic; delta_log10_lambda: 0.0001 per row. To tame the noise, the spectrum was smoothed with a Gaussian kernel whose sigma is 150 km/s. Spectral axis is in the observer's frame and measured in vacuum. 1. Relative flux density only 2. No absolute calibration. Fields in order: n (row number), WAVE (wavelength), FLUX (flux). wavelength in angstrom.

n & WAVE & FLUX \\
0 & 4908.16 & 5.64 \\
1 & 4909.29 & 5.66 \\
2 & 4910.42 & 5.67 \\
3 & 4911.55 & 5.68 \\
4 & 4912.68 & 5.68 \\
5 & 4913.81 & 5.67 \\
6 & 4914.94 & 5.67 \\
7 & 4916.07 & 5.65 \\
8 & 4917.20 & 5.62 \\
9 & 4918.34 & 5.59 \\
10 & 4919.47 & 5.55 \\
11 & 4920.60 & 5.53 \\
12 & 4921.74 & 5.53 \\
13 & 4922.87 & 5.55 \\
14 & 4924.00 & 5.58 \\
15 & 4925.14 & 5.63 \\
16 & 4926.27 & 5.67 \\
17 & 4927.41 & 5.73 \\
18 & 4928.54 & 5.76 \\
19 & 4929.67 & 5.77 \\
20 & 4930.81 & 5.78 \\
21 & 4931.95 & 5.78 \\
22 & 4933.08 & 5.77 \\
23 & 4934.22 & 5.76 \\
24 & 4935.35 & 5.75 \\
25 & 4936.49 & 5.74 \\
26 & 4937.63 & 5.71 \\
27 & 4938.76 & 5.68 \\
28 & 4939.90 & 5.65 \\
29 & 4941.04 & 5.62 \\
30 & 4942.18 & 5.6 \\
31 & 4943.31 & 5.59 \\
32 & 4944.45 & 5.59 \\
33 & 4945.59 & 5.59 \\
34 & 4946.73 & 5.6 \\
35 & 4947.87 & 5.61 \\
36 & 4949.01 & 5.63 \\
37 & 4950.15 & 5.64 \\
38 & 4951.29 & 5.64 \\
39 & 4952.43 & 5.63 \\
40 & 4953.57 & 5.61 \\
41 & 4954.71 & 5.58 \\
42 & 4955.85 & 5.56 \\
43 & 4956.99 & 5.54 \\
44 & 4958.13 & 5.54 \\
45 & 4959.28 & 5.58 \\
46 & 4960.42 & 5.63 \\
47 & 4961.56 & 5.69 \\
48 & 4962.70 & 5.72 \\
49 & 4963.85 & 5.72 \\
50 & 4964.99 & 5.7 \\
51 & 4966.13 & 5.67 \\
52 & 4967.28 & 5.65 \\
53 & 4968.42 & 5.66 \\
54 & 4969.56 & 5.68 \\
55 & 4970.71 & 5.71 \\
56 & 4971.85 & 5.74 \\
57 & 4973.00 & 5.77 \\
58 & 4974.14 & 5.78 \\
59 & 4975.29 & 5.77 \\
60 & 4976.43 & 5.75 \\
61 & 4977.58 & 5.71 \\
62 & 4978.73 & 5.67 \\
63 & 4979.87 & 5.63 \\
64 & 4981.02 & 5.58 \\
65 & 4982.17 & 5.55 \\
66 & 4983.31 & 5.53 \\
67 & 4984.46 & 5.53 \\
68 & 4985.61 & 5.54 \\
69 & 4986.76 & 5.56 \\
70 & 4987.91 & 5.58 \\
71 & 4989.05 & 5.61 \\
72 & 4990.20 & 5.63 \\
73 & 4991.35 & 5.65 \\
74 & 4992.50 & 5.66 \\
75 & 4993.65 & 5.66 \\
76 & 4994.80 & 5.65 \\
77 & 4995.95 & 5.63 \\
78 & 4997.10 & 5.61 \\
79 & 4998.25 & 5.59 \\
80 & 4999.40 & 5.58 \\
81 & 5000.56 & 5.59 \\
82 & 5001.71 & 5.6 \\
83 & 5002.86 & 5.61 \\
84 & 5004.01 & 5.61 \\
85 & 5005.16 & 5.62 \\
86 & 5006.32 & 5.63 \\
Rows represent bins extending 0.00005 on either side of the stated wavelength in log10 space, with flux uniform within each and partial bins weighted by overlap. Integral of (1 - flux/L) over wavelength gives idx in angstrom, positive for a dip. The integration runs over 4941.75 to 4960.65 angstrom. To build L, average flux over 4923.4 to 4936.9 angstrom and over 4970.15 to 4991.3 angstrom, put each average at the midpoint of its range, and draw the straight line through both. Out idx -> 0.32 angstrom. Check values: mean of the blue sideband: 5.73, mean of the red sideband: 5.65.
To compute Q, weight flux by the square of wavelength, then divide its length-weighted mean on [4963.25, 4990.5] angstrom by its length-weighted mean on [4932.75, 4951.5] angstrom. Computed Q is 1.01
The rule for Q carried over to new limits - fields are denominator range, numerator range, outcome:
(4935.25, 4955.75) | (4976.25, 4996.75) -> 1.01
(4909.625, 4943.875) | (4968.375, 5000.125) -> 1.02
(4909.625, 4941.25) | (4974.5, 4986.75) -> 1.01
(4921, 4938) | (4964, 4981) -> 1.02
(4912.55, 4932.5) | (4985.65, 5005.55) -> 1.02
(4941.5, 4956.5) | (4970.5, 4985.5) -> 1.02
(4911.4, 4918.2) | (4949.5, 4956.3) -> 1.01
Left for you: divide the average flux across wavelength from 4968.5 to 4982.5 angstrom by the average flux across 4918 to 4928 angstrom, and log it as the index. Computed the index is 1.02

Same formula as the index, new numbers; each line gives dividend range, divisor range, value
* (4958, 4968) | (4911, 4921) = 1.00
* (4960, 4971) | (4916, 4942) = 1.00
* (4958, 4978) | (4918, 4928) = 1.02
